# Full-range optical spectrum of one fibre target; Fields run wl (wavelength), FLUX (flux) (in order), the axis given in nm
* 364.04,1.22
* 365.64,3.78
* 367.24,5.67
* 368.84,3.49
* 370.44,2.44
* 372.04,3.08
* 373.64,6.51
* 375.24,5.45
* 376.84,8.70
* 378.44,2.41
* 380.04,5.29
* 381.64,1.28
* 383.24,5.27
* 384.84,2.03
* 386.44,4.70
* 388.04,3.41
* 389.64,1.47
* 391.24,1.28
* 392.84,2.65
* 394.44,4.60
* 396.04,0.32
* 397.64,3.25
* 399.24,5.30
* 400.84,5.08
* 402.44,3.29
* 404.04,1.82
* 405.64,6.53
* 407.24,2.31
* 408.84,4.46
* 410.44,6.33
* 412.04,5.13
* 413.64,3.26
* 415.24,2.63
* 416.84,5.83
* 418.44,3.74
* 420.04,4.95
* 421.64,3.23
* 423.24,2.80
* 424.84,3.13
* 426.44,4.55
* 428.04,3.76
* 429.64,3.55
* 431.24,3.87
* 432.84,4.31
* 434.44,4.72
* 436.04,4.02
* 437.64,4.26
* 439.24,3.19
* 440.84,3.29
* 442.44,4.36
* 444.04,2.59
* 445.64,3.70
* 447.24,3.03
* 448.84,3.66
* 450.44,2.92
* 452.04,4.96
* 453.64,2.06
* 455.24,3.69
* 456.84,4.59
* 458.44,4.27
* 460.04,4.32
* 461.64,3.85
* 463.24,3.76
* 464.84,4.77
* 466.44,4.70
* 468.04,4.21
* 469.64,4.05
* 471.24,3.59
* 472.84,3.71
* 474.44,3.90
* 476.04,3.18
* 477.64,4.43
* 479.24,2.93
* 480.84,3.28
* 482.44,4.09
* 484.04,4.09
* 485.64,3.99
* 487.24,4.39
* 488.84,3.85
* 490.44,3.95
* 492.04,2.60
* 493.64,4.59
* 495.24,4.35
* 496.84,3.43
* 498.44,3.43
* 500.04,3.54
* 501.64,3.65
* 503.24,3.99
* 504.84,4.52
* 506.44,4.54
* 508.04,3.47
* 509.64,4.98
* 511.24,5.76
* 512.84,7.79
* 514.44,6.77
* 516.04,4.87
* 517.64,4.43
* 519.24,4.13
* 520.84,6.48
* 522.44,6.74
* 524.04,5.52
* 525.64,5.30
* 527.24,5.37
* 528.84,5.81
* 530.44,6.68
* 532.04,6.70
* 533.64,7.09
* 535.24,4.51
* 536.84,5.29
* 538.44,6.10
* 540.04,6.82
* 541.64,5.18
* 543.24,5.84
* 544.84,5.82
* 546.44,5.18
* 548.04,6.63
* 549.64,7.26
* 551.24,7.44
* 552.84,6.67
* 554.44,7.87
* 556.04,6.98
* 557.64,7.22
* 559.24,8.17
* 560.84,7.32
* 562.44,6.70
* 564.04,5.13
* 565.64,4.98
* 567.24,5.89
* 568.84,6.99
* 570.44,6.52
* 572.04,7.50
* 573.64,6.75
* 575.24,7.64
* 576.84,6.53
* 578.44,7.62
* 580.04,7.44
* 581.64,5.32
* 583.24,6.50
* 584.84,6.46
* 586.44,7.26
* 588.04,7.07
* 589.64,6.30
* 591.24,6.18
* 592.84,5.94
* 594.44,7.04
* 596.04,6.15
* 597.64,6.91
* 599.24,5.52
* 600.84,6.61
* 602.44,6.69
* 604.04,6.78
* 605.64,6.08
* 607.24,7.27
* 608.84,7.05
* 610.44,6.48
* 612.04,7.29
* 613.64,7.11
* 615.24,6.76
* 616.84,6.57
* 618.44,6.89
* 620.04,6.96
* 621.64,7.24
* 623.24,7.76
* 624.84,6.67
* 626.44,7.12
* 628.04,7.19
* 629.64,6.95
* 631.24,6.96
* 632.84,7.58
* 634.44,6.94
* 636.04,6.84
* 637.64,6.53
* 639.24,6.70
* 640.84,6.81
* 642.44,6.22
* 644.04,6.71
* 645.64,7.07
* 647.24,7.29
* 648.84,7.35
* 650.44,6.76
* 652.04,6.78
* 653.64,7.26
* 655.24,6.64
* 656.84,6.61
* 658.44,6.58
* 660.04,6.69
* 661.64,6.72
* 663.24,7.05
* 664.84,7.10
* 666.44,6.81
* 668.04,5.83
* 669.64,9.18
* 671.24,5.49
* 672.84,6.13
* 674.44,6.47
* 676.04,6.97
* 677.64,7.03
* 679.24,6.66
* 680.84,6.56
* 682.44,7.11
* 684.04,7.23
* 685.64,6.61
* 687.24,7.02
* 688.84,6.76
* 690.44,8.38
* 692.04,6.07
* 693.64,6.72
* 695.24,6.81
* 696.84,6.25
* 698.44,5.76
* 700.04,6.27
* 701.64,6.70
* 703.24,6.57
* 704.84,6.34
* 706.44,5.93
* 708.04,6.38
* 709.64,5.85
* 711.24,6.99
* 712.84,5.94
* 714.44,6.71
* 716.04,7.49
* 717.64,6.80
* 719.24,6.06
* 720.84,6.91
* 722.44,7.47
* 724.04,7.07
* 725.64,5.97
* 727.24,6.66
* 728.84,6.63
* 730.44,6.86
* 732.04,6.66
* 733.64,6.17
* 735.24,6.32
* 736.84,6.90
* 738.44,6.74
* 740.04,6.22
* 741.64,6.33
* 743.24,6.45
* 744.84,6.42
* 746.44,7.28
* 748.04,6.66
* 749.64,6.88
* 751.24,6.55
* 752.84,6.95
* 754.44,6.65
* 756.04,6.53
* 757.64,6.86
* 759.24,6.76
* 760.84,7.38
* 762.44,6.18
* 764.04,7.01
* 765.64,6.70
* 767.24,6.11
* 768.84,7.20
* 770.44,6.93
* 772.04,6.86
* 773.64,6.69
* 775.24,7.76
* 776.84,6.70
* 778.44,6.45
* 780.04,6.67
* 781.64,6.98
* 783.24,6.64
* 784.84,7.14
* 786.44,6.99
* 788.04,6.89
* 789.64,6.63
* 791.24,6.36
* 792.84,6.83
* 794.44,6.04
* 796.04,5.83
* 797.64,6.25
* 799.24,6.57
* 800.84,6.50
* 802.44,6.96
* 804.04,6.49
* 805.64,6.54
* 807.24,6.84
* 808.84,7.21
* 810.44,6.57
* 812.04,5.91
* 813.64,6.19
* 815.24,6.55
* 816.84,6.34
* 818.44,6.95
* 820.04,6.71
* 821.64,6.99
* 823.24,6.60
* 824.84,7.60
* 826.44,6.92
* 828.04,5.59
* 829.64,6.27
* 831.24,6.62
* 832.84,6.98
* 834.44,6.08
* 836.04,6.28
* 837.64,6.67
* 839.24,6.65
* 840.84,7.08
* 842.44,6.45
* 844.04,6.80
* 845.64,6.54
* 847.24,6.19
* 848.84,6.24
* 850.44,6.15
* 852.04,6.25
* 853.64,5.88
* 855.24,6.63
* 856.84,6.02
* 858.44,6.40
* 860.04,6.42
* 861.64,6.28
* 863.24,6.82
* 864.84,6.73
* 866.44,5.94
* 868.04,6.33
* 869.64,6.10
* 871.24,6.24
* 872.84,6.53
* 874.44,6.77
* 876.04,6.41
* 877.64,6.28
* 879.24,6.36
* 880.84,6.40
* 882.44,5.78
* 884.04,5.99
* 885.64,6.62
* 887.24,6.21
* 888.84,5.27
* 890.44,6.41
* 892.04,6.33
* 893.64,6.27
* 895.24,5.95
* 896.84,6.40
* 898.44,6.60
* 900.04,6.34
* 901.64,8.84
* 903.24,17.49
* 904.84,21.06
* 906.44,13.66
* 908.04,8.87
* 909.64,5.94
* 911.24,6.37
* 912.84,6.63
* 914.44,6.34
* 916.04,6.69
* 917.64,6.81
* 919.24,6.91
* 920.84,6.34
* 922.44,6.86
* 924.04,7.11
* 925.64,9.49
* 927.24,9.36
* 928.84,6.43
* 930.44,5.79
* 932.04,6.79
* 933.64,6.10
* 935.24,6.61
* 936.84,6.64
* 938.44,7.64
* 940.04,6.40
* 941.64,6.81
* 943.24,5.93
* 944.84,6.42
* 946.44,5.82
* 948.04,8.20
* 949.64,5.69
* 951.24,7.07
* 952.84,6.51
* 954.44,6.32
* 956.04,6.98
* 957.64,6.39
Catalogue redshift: 0.38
